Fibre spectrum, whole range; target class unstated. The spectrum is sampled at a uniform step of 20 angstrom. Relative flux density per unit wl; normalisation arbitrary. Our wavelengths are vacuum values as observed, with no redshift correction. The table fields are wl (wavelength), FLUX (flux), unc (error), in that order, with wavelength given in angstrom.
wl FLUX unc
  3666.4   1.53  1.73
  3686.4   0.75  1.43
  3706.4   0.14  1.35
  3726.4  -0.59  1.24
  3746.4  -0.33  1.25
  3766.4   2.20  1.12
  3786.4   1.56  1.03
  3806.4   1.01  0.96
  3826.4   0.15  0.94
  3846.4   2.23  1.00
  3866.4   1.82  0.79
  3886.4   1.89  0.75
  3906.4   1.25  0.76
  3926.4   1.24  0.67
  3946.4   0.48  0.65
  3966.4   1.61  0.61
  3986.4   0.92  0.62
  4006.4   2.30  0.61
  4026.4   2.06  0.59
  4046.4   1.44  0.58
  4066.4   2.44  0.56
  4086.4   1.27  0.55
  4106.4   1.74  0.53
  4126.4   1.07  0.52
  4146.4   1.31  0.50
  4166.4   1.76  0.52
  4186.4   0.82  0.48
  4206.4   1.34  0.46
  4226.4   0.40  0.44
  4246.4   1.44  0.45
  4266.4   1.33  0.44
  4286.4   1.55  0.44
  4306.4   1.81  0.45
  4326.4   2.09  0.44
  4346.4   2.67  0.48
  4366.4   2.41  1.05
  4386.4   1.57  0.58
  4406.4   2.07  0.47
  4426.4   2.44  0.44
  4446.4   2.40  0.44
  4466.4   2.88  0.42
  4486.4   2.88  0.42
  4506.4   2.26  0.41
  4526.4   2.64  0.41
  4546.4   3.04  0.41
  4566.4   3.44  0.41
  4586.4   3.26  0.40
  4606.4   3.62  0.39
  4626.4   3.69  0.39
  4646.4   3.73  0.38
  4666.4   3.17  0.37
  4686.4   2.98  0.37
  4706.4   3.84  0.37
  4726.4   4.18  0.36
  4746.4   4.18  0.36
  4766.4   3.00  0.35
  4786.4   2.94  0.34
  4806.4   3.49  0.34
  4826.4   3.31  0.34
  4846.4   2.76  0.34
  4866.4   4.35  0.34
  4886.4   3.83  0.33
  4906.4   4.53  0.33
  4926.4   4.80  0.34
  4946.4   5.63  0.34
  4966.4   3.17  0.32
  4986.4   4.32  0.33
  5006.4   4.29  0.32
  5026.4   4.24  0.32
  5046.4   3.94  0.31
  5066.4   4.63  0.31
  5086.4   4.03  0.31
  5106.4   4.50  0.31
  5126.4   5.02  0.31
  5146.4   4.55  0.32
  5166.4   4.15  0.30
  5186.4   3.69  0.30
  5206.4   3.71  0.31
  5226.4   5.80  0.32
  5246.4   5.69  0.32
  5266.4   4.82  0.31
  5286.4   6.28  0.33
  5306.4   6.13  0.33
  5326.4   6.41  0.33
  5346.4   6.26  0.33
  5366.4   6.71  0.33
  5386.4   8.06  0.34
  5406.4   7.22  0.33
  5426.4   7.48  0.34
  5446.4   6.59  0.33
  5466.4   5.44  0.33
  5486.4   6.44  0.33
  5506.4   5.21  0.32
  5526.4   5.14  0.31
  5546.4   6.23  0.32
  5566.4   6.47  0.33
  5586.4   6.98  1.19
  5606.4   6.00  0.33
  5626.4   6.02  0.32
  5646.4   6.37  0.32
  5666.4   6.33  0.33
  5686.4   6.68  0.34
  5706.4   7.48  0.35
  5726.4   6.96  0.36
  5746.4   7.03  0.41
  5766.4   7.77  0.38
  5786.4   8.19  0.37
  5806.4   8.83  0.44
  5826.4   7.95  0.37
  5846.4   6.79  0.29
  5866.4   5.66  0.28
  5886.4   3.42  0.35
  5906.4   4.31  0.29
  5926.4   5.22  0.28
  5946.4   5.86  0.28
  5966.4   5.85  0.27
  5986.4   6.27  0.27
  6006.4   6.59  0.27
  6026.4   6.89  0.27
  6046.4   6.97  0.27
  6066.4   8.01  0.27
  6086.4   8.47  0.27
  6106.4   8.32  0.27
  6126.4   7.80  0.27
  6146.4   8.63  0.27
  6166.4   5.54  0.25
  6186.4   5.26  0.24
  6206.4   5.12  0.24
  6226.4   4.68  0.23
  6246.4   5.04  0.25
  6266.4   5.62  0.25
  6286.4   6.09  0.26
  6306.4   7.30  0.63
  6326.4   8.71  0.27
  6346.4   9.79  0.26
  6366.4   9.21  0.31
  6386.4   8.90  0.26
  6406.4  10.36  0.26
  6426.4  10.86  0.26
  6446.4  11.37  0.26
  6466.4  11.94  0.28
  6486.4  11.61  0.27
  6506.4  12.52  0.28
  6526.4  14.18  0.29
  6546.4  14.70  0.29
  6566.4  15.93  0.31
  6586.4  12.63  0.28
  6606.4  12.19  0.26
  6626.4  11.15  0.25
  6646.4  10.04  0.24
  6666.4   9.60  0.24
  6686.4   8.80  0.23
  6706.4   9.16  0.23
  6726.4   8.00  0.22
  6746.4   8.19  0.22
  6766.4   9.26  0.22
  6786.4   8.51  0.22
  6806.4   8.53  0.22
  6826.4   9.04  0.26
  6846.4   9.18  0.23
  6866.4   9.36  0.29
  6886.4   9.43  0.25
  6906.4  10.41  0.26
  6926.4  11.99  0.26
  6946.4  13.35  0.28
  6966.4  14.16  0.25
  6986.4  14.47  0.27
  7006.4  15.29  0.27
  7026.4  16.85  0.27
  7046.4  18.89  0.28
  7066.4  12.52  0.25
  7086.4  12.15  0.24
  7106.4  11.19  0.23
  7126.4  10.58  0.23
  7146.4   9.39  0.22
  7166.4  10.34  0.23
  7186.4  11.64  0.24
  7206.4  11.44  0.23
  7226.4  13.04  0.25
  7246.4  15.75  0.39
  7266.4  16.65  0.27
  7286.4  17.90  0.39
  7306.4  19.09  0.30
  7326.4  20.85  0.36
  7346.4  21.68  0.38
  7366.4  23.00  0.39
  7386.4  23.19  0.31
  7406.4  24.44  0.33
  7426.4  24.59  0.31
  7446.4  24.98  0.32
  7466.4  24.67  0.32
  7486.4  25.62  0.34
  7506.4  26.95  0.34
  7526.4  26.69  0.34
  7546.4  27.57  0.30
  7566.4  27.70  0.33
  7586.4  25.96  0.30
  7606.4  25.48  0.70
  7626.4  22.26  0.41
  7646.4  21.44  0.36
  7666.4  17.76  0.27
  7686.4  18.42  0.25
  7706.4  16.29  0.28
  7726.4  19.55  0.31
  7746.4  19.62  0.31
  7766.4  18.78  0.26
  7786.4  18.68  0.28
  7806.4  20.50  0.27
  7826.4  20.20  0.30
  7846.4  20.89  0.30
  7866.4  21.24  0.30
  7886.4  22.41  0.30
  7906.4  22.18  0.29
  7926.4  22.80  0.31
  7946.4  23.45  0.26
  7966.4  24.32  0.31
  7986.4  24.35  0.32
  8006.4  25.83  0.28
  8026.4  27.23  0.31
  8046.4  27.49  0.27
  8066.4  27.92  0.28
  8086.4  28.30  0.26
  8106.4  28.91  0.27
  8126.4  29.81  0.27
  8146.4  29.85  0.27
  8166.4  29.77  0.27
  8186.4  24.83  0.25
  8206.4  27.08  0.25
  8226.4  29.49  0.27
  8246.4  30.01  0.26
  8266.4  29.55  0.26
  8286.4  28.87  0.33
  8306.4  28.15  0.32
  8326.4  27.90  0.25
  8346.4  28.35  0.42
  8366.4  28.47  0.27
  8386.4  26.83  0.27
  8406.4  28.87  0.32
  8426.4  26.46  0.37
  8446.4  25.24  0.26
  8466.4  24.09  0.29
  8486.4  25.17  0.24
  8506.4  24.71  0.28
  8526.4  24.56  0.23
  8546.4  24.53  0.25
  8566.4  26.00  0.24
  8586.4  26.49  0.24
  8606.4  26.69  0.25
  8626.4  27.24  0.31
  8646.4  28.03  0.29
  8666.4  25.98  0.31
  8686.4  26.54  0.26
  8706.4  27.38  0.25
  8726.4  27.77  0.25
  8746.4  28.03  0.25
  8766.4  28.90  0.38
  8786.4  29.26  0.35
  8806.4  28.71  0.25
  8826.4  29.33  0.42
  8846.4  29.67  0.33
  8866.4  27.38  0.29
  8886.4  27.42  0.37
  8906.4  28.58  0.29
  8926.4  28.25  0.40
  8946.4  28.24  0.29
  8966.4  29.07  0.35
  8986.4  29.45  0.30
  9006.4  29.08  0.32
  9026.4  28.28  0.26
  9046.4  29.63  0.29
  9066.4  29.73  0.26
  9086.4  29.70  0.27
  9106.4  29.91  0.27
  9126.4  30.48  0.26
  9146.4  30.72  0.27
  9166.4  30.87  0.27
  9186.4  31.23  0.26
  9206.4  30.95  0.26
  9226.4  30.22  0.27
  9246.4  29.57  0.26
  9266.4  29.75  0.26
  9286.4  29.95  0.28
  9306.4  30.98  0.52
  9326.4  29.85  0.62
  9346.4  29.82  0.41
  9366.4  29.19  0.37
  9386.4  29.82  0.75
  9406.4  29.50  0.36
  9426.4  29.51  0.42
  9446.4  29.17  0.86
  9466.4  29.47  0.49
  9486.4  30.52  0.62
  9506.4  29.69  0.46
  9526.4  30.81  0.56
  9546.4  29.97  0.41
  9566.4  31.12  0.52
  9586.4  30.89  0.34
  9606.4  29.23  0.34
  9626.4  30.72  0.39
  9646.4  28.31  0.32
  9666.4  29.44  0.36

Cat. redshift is 0.00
